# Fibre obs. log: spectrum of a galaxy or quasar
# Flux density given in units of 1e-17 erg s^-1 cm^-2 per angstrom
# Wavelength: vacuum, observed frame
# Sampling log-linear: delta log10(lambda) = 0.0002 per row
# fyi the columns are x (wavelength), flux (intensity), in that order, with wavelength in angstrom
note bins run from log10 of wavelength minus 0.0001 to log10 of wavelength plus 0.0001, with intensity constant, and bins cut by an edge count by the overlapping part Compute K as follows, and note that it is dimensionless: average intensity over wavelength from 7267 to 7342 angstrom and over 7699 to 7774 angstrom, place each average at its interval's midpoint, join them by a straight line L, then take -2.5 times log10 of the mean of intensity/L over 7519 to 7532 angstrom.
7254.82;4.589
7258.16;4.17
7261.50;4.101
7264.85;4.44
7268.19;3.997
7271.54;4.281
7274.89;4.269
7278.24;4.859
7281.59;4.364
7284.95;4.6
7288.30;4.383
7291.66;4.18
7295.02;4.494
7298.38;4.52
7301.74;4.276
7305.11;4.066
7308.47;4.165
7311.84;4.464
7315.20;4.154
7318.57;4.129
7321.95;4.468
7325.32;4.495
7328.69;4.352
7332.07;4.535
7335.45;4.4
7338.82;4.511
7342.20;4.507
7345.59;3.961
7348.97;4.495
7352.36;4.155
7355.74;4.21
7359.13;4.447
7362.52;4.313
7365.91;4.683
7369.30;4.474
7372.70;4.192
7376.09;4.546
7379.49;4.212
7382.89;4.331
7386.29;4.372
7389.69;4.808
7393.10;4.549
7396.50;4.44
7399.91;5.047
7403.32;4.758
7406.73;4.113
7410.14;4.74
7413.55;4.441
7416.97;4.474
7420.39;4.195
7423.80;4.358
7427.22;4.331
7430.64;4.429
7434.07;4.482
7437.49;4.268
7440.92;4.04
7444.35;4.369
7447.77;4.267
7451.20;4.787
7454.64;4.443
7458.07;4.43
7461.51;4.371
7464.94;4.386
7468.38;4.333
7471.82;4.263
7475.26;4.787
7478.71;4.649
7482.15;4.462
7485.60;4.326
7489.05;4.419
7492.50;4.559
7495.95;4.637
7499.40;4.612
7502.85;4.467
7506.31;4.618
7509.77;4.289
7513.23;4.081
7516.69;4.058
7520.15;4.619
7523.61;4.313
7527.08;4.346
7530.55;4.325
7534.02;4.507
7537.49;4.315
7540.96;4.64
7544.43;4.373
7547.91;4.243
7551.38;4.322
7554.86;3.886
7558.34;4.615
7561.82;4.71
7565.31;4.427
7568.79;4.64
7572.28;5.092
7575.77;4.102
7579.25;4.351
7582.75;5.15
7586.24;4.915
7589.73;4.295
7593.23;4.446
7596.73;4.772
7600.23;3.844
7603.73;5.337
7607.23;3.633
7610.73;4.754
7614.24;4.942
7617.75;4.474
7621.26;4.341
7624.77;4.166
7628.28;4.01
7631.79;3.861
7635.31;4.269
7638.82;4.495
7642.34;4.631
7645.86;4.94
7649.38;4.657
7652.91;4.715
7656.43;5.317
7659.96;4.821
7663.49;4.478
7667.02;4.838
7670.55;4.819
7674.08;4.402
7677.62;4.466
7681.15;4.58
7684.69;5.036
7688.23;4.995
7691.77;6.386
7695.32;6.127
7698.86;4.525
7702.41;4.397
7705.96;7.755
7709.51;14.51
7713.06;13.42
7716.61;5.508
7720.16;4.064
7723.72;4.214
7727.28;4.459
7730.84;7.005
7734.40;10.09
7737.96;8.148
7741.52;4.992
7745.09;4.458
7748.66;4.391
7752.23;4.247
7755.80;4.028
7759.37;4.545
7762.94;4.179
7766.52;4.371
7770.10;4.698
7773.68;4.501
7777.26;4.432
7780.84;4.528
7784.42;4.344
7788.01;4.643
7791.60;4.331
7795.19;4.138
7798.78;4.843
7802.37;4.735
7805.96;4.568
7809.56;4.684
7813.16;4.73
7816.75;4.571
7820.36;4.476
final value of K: 0.19 mag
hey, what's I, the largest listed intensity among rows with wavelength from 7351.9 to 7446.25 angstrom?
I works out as 5.047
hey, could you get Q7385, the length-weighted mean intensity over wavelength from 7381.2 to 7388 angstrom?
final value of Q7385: 4.35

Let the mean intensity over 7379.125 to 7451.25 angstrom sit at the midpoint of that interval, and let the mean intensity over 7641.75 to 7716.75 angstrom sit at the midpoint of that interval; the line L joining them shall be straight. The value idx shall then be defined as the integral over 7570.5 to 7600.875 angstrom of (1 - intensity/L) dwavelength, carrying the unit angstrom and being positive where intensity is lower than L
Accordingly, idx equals 4.57 angstrom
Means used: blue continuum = 4.44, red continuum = 5.91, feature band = 4.58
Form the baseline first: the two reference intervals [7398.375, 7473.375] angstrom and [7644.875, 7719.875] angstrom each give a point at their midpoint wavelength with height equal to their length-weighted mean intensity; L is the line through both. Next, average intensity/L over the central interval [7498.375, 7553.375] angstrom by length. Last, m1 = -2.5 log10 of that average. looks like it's 0.137 mag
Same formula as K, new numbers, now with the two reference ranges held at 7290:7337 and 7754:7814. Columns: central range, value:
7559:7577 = -0.05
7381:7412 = -0.05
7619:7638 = 0.07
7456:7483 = -0.02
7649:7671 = -0.09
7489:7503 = -0.04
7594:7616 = -0.03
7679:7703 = -0.16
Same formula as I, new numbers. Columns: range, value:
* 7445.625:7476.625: 4.787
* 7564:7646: 5.337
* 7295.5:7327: 4.52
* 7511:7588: 5.15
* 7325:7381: 4.683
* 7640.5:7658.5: 5.317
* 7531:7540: 4.507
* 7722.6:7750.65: 10.09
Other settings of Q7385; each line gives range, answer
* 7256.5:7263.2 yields 4.14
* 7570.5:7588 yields 4.72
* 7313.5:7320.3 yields 4.14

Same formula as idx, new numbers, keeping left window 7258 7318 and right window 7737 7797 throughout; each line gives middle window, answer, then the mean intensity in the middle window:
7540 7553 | 0.26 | 4.38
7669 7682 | -0.05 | 4.56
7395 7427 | -0.78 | 4.5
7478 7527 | 0.18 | 4.43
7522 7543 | 0.26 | 4.41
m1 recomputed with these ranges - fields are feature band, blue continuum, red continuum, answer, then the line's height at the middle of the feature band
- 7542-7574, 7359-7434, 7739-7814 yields 0.003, 4.49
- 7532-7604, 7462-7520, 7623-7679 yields -0.003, 4.5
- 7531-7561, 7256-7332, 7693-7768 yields 0.228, 5.39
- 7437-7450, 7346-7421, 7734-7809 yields 0.062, 4.51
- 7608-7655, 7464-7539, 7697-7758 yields 0.245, 5.6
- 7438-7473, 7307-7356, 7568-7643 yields 0.008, 4.4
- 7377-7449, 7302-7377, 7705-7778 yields 0.055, 4.67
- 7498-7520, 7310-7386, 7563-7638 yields 0.015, 4.43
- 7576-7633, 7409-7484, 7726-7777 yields 0.095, 4.86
